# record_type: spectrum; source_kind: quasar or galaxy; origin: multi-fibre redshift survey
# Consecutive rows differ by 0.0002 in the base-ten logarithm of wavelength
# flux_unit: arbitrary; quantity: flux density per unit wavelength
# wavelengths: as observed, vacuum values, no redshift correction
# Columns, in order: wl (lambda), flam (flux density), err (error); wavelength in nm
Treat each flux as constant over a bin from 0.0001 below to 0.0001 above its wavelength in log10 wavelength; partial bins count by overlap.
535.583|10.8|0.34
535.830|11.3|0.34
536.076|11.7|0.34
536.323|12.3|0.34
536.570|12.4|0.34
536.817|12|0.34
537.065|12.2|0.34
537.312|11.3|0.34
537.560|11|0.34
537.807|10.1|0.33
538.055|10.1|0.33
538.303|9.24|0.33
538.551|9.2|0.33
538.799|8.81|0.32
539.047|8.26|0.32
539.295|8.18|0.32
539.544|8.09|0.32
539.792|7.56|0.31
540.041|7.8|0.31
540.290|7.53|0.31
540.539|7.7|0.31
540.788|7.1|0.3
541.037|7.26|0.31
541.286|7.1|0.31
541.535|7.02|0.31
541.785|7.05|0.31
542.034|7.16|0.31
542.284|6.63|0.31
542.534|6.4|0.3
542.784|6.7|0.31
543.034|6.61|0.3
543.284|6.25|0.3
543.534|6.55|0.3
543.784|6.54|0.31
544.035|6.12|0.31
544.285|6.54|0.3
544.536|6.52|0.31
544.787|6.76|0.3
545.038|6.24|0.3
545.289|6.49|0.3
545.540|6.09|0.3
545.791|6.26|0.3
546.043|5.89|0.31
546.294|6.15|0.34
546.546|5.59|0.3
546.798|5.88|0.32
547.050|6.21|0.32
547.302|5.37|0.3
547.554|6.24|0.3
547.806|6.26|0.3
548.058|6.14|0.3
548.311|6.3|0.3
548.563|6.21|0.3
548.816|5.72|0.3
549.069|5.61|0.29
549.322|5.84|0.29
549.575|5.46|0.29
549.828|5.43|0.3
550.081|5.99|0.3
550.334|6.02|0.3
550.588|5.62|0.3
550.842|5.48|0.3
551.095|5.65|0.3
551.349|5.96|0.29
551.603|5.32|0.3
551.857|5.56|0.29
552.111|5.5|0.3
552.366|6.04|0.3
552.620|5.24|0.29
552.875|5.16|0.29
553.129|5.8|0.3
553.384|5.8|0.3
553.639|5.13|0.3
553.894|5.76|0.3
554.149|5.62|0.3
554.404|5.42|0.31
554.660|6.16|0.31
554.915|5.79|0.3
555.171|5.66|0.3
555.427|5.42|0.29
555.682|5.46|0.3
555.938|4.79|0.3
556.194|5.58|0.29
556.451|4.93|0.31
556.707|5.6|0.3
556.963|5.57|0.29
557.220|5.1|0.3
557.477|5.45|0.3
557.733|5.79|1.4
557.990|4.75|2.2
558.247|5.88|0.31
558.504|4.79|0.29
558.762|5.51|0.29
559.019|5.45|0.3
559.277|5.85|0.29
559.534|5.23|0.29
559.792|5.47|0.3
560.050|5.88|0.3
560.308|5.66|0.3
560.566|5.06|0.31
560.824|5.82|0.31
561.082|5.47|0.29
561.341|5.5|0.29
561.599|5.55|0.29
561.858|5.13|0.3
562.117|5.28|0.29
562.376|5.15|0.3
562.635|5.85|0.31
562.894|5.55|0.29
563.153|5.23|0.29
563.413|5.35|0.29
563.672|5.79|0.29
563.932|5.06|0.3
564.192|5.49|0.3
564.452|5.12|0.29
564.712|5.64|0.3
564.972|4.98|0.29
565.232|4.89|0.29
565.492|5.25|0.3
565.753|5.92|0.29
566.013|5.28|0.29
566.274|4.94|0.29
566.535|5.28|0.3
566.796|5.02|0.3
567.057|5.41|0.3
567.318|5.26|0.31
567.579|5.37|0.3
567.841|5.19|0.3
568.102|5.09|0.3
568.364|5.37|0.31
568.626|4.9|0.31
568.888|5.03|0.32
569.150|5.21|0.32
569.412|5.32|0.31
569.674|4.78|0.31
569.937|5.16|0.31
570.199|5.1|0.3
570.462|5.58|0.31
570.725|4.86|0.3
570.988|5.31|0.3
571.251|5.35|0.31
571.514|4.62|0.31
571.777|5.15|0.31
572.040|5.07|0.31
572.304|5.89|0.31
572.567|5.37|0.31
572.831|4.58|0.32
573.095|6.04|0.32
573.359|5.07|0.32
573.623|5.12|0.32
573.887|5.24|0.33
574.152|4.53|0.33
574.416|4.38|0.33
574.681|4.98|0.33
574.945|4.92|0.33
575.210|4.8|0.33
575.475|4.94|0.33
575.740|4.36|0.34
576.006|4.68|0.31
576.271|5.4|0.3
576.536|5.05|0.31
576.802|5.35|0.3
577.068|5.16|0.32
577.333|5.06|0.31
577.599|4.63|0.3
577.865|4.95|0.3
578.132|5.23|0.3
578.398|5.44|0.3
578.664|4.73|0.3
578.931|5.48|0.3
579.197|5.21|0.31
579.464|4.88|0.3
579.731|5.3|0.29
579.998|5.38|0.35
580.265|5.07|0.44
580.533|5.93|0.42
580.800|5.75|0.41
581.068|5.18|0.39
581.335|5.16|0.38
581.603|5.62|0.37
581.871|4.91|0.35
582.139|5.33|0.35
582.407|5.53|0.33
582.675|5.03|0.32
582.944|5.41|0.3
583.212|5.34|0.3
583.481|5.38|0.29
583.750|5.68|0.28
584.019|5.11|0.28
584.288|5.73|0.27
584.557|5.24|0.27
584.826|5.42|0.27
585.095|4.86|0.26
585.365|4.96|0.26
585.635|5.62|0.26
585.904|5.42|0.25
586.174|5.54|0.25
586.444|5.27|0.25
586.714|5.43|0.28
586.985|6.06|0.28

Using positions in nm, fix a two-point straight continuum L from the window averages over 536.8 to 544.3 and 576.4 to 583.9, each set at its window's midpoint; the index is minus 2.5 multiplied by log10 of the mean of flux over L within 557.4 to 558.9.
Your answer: 0.26 mag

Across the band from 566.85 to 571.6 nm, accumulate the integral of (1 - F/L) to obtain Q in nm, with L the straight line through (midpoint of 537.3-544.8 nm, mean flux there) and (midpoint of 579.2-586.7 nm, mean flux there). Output 0.728 nm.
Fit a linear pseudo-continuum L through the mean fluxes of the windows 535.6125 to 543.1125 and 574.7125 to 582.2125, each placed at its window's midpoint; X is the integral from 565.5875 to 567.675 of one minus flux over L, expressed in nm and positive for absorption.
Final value 0.32 nm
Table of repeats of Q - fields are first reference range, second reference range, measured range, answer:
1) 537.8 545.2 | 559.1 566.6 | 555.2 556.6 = 0.18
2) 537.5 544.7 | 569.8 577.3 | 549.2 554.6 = 0.91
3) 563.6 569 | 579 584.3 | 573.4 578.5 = 0.33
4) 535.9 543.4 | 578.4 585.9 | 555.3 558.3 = 0.81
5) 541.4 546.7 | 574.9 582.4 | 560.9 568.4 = 0.46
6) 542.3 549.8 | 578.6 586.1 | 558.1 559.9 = 0.13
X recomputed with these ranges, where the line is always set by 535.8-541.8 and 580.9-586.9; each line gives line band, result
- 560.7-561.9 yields 0.30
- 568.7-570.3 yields 0.37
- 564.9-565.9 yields 0.24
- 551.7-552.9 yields 0.38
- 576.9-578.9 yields 0.27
